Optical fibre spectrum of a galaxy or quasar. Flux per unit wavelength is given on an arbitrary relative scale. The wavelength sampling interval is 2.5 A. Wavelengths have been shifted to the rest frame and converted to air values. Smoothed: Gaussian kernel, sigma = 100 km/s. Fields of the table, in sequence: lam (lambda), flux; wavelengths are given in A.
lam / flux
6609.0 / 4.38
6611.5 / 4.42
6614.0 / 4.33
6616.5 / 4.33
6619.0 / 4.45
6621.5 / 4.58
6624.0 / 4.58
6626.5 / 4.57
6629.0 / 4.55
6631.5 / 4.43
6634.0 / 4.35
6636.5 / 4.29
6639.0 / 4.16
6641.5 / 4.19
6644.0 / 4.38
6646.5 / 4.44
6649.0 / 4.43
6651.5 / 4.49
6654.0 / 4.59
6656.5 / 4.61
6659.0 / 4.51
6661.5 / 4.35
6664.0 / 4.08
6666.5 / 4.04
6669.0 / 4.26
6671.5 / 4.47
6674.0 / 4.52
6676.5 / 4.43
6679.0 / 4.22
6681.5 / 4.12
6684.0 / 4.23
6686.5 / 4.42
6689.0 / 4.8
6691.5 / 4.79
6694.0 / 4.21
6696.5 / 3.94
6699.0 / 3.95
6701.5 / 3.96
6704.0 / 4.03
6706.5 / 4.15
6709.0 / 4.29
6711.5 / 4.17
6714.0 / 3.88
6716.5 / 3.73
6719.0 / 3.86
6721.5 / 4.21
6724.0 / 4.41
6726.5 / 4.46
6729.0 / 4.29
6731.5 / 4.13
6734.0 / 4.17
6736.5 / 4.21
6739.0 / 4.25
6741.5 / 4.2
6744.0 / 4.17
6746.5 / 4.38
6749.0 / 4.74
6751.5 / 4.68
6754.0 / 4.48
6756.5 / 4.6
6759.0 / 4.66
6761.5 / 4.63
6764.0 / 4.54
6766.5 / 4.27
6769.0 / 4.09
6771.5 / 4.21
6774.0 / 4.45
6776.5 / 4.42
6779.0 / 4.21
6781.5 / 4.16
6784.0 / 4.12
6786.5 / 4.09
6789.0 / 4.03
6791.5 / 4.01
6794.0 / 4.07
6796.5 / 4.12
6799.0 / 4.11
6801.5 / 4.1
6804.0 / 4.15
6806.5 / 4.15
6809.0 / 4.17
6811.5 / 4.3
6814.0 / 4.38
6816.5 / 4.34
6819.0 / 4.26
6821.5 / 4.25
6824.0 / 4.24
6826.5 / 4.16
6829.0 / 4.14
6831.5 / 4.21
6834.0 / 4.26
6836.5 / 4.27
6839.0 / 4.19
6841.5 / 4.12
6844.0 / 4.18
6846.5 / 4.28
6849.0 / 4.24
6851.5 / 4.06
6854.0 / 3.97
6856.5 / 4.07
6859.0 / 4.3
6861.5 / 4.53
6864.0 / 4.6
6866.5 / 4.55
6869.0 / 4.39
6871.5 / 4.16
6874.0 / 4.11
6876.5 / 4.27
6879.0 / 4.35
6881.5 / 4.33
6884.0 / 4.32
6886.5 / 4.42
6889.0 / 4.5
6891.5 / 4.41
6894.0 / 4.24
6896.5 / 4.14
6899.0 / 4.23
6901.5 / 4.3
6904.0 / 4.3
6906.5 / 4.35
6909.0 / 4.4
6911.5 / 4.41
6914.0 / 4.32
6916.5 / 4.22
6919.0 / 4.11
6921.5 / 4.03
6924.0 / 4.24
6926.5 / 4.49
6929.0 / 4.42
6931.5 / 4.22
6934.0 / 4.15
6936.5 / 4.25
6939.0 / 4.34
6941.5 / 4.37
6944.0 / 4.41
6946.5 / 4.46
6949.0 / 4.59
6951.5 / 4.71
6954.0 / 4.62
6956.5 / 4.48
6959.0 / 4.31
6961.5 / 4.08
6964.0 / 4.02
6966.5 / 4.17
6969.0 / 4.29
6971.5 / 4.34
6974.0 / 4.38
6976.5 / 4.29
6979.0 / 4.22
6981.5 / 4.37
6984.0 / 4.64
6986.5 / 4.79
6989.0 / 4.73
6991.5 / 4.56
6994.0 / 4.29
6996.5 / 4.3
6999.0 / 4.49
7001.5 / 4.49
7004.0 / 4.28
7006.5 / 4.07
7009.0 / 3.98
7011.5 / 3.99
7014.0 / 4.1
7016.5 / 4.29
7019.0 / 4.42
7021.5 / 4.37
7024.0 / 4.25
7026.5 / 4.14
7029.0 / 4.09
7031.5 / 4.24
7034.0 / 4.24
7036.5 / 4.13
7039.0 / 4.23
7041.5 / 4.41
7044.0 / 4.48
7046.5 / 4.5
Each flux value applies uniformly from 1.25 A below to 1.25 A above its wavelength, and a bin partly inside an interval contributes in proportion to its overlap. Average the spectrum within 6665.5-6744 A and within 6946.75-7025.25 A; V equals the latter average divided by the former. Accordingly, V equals 1.03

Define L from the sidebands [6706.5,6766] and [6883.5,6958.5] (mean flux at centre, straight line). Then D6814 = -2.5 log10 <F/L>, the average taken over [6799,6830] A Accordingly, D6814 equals 0.027 mag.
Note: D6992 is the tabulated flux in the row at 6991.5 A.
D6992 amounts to 4.56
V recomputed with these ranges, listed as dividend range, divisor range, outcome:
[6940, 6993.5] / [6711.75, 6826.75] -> 1.04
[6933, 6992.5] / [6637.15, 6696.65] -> 1.01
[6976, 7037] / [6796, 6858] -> 1.03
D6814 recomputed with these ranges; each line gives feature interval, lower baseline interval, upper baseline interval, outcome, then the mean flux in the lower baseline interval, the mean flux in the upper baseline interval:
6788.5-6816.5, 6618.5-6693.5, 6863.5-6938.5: 0.049 mag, 4.41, 4.31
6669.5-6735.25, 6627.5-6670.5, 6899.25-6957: 0.035 mag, 4.36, 4.35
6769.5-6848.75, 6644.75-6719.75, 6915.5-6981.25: 0.024 mag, 4.27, 4.32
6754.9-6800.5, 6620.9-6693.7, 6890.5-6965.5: 0.025 mag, 4.41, 4.32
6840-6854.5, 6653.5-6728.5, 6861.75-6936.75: 0.037 mag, 4.25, 4.31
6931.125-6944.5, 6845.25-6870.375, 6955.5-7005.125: 0.015 mag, 4.3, 4.38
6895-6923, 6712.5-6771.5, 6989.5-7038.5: 0.005 mag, 4.3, 4.26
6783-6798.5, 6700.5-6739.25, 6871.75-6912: 0.035 mag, 4.14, 4.31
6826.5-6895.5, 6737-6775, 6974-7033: 0.026 mag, 4.42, 4.32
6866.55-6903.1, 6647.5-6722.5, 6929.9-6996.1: 0.011 mag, 4.26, 4.39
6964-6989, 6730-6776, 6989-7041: -0.027 mag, 4.38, 4.26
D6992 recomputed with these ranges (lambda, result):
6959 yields 4.31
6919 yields 4.11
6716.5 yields 3.73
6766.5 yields 4.27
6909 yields 4.4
